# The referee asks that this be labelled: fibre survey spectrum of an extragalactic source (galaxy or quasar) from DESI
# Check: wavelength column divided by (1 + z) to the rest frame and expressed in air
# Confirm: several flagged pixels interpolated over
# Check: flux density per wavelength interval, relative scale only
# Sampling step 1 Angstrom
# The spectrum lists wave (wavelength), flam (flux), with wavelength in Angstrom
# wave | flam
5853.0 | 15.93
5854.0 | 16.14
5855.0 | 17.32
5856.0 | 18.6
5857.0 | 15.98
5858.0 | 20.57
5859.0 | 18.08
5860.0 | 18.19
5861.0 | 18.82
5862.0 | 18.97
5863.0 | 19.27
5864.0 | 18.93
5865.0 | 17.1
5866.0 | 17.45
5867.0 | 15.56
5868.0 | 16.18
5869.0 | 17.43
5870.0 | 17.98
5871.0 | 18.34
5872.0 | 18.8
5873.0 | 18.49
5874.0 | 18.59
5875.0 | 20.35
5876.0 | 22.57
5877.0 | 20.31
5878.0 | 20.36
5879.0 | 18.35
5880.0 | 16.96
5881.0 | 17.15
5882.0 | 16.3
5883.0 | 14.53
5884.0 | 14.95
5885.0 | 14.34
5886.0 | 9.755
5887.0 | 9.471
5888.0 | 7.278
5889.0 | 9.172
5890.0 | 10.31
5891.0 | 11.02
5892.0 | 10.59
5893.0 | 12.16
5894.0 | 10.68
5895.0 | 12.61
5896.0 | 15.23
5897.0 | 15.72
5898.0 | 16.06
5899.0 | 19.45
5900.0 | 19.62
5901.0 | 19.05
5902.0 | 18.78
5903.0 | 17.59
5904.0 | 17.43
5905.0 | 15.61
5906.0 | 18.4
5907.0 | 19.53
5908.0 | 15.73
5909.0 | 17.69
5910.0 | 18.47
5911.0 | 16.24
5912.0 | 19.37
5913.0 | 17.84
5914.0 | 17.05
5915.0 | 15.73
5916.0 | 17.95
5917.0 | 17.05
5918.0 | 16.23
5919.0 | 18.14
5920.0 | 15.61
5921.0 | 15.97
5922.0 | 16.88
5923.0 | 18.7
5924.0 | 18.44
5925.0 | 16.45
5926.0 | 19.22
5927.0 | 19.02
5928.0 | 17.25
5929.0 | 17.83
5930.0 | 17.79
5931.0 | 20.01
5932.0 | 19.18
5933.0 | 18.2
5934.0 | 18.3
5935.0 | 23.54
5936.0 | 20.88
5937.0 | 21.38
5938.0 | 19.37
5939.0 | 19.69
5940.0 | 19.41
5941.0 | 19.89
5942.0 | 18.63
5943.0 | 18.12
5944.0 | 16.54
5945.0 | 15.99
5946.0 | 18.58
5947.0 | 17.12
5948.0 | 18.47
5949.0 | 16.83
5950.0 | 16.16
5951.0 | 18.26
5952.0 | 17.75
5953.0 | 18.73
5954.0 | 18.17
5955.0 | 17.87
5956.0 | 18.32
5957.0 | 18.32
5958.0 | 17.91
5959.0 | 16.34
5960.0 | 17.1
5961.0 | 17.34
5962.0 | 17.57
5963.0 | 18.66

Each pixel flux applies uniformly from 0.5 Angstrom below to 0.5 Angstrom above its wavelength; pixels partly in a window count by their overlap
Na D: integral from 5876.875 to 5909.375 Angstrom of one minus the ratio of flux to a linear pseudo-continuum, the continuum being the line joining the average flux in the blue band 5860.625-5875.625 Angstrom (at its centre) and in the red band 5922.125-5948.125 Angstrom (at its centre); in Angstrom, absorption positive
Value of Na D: 5.7 Angstrom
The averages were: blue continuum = 18.2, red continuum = 18.7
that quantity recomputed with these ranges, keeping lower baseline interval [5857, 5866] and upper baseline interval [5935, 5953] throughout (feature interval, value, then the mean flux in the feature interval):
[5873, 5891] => 3.13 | 15.3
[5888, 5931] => 5.08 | 16.4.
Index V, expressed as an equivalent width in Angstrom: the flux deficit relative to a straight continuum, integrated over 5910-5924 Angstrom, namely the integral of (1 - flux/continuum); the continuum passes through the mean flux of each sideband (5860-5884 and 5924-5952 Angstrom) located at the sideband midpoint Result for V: 0.92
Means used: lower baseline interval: 18.1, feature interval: 17.2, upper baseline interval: 18.6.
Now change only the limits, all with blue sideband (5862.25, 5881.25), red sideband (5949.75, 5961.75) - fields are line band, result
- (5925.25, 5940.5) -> -1.2 Angstrom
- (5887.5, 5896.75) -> 3.6 Angstrom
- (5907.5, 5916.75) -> 0.4 Angstrom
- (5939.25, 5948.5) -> -0.2 Angstrom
